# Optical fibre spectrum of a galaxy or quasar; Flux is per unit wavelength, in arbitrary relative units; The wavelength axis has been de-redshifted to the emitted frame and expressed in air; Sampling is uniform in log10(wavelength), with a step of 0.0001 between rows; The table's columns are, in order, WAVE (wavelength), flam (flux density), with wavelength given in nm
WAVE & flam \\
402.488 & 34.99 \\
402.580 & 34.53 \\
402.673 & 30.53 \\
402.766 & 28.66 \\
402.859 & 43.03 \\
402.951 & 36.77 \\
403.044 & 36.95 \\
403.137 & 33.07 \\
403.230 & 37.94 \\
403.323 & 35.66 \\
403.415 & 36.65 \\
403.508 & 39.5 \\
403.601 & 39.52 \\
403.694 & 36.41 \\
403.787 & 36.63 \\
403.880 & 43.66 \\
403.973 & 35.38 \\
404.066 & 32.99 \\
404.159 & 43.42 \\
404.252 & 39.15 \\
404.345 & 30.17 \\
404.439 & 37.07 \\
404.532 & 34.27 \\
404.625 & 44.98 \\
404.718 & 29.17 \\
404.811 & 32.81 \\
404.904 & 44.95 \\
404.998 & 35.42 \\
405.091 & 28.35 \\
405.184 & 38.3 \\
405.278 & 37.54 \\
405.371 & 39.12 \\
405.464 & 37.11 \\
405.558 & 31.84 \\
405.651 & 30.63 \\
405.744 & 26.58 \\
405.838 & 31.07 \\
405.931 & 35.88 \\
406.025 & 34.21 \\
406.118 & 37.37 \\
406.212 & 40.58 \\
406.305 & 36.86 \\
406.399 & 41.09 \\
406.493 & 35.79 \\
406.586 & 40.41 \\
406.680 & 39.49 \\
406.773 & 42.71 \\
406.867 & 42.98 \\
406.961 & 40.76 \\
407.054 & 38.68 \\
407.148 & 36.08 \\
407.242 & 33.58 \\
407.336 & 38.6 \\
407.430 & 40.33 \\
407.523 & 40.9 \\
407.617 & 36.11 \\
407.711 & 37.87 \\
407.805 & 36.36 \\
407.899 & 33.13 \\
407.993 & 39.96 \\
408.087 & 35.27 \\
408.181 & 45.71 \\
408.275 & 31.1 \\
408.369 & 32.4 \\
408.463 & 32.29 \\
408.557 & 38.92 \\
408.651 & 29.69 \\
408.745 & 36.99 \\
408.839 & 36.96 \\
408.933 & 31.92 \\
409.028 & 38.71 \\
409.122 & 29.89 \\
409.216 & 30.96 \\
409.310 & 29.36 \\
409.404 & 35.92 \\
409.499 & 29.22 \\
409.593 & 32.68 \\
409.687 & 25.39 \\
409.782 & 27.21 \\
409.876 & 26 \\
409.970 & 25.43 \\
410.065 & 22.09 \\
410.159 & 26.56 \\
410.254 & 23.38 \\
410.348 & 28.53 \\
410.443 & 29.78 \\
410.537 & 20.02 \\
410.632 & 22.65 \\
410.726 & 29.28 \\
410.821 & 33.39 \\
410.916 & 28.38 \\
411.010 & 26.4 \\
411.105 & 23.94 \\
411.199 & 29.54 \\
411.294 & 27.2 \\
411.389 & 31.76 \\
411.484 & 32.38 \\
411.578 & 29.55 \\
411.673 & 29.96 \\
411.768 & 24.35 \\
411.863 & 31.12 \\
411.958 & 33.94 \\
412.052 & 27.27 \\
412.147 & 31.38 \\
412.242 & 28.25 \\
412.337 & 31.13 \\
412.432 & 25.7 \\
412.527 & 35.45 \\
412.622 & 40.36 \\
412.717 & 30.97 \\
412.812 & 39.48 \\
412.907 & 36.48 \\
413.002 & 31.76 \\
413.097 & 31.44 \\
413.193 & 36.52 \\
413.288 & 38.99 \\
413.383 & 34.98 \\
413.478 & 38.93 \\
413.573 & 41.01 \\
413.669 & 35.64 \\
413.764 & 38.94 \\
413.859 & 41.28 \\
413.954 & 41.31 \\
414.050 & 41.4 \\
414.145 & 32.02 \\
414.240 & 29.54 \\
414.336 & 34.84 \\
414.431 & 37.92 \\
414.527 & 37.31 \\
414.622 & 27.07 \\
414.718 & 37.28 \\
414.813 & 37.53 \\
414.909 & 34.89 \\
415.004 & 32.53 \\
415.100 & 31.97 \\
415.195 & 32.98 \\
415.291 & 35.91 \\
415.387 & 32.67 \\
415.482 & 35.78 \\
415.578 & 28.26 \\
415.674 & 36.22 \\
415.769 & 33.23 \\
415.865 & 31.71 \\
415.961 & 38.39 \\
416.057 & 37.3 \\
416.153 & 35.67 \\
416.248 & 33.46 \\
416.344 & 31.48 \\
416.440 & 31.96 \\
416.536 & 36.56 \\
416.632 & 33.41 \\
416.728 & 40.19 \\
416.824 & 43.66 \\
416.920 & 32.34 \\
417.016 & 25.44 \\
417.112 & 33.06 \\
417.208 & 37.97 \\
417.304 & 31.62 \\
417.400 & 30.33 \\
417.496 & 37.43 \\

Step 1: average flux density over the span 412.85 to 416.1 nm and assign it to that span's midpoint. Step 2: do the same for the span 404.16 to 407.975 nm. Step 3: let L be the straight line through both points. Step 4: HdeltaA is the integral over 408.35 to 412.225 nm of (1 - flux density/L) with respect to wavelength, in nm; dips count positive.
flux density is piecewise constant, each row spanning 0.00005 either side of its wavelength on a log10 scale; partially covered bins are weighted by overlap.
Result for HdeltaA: 0.71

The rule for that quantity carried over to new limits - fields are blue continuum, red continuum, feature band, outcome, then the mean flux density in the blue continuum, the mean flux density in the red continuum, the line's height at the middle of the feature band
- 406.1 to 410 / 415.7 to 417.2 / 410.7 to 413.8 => 0.25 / 35.5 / 34.6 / 35.1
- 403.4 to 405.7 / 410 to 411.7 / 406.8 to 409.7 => -0.40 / 36.6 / 27.4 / 31.2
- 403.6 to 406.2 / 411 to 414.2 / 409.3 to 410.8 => 0.31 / 35.8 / 33.3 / 34.2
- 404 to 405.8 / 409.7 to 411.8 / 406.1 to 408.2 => -0.42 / 35.4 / 27.2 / 32.3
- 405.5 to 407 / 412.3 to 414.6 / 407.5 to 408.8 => 0.01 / 36.7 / 35.9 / 36.5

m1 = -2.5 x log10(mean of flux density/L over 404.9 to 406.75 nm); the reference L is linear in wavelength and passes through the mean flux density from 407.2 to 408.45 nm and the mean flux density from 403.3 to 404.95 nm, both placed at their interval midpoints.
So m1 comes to 0.03 mag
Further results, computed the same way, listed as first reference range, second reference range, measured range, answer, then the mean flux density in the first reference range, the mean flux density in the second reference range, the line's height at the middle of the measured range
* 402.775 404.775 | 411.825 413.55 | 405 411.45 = 0.068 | 37.1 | 33.7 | 35.4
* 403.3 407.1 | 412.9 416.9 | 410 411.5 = 0.313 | 37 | 35.4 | 36.1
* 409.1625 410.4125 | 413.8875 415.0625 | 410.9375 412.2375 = 0.061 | 27.9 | 35.4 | 30.8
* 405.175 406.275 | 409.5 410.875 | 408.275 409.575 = -0.147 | 34.9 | 26.7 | 29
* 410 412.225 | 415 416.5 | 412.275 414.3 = -0.168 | 27.9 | 33.8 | 30.7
